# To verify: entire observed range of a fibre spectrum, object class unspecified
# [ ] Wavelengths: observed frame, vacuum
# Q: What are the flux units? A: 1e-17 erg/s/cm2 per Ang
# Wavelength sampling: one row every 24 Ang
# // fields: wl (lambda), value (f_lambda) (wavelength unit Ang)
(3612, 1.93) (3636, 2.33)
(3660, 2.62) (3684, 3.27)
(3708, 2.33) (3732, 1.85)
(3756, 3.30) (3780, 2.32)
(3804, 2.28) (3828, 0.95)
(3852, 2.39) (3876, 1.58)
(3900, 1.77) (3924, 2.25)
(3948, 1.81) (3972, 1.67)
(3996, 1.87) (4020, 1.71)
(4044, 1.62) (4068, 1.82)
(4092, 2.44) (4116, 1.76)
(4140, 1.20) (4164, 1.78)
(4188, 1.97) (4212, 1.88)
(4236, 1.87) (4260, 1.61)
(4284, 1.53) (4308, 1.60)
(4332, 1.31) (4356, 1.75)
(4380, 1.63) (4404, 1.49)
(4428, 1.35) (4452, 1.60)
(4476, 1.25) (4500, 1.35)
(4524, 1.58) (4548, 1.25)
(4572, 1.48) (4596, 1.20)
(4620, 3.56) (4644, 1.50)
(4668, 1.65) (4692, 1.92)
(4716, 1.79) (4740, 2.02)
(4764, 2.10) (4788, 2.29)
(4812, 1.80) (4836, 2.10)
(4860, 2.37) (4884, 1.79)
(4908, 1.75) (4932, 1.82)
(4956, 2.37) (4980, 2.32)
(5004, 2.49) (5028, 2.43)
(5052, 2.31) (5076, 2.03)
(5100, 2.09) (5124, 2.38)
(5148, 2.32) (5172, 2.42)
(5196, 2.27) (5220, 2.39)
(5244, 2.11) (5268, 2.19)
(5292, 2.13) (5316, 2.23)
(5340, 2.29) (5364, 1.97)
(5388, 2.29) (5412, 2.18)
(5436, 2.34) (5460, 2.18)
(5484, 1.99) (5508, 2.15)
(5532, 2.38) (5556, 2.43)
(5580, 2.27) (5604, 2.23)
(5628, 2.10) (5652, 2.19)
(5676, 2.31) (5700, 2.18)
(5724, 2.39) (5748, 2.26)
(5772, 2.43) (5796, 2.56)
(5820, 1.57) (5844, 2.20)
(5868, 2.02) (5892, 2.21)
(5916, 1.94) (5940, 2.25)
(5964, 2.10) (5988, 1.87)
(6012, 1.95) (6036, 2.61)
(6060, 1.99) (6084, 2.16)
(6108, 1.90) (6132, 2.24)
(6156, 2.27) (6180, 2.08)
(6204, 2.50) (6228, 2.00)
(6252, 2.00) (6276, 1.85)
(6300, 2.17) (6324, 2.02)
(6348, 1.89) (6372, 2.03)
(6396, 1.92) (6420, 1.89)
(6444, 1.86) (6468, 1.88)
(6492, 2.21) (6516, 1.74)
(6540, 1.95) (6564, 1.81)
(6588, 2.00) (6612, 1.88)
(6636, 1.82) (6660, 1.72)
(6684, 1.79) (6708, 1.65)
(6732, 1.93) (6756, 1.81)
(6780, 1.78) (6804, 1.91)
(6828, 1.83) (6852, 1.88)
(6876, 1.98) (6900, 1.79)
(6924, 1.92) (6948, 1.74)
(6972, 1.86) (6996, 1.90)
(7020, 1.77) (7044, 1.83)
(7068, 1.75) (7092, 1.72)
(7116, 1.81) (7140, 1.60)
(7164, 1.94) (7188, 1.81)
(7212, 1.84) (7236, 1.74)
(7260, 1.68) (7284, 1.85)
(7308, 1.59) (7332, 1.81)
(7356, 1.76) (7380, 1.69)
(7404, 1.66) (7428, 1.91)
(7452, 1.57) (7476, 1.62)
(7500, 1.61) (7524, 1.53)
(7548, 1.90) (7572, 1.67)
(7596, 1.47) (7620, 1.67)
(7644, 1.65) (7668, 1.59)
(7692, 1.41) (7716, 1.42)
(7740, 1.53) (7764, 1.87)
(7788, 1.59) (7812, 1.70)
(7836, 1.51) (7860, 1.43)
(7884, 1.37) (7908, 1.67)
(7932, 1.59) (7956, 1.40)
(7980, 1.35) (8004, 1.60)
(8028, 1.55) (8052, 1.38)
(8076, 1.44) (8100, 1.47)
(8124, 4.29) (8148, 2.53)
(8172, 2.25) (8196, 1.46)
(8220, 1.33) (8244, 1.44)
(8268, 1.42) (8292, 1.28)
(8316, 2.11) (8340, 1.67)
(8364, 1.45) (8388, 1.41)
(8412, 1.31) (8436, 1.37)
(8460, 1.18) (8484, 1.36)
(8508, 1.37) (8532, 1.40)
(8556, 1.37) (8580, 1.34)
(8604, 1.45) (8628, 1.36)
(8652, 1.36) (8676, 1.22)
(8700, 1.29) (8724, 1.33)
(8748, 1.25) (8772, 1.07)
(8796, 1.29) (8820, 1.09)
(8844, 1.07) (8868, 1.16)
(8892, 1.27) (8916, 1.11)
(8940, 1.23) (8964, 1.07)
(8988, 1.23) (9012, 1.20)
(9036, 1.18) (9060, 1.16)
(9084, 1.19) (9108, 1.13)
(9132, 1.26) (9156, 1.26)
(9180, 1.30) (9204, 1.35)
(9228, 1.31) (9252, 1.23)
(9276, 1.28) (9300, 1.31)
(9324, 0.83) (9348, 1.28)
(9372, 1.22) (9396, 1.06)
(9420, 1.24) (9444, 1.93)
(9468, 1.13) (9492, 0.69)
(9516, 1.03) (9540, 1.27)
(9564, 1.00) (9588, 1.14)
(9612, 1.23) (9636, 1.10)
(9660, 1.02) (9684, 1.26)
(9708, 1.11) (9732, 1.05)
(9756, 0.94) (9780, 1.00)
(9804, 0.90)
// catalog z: 0.24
